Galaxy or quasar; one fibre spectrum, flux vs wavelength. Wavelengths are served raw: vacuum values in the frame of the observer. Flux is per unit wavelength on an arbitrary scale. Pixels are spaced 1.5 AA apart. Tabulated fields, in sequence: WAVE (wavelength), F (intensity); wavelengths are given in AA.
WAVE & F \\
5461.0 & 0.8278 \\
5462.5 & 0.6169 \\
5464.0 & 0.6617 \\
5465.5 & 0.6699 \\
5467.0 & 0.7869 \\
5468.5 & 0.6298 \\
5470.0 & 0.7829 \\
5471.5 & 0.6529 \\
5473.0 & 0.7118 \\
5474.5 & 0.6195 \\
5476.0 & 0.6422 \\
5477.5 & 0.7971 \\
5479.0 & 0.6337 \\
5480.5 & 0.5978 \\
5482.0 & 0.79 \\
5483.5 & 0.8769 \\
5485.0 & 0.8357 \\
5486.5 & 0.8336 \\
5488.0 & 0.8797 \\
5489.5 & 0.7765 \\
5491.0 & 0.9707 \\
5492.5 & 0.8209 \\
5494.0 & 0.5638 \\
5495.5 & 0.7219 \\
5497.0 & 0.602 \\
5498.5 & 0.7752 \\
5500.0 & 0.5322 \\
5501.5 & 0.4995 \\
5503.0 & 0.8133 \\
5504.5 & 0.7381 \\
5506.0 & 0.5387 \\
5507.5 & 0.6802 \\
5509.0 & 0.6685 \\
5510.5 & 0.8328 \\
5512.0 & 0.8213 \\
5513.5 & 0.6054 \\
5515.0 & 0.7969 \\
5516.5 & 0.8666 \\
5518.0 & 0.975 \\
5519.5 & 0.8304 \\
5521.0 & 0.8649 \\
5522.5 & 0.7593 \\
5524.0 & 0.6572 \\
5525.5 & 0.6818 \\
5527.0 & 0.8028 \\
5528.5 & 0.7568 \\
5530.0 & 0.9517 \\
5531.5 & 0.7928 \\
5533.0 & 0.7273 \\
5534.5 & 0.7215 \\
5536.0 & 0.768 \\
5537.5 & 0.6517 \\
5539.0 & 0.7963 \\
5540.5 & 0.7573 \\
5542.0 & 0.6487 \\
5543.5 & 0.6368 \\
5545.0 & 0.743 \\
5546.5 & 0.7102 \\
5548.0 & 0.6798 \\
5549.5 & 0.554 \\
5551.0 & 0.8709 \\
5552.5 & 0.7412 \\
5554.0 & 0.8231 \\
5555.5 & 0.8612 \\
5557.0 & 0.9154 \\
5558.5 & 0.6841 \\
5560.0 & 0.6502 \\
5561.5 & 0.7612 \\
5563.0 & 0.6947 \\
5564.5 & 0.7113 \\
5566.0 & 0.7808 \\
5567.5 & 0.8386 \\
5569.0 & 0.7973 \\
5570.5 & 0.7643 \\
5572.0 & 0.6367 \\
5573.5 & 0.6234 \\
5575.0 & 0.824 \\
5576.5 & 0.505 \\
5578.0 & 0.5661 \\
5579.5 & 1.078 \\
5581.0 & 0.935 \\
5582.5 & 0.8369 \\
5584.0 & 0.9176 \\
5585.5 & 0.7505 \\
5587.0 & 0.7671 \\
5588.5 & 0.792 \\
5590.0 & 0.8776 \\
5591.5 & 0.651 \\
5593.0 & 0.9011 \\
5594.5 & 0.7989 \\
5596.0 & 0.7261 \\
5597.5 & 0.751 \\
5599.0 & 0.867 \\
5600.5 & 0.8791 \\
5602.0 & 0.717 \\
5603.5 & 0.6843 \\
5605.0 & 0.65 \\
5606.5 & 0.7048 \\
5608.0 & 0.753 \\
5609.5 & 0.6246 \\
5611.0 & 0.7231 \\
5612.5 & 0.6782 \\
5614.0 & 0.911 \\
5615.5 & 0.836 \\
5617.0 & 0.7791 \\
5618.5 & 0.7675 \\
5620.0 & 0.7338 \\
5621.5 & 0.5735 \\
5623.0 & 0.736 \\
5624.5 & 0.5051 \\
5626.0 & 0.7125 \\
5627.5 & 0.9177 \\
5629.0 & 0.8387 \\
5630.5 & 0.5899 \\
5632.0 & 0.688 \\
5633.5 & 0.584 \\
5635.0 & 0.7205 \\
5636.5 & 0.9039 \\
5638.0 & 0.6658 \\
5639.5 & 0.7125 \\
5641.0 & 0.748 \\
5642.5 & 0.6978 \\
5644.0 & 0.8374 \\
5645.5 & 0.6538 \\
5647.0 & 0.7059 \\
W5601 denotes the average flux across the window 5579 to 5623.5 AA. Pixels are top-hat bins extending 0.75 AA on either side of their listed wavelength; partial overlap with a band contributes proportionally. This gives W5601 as 0.779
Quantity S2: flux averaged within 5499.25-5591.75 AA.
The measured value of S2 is 0.751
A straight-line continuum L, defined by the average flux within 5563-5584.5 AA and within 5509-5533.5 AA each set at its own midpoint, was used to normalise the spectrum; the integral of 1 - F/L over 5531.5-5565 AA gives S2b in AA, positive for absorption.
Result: 2.0 AA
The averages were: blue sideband 0.792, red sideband 0.768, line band 0.734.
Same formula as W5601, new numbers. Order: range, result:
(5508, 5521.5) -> 0.803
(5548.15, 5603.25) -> 0.772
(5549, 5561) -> 0.767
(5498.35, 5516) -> 0.691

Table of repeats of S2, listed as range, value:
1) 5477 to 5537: 0.753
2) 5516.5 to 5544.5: 0.768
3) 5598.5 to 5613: 0.727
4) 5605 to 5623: 0.731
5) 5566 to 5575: 0.744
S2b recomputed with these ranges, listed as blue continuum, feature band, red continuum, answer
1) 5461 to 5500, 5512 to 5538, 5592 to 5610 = -1.5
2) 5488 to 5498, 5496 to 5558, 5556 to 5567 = 0.7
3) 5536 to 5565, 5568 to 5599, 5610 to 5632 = -1.9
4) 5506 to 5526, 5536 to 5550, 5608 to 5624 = 1.2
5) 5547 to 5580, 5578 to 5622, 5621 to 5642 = -3.4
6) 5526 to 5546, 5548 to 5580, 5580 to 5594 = 2.0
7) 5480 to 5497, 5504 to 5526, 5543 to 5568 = 0.3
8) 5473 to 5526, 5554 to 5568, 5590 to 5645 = -0.5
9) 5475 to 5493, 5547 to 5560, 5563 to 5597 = 0.3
